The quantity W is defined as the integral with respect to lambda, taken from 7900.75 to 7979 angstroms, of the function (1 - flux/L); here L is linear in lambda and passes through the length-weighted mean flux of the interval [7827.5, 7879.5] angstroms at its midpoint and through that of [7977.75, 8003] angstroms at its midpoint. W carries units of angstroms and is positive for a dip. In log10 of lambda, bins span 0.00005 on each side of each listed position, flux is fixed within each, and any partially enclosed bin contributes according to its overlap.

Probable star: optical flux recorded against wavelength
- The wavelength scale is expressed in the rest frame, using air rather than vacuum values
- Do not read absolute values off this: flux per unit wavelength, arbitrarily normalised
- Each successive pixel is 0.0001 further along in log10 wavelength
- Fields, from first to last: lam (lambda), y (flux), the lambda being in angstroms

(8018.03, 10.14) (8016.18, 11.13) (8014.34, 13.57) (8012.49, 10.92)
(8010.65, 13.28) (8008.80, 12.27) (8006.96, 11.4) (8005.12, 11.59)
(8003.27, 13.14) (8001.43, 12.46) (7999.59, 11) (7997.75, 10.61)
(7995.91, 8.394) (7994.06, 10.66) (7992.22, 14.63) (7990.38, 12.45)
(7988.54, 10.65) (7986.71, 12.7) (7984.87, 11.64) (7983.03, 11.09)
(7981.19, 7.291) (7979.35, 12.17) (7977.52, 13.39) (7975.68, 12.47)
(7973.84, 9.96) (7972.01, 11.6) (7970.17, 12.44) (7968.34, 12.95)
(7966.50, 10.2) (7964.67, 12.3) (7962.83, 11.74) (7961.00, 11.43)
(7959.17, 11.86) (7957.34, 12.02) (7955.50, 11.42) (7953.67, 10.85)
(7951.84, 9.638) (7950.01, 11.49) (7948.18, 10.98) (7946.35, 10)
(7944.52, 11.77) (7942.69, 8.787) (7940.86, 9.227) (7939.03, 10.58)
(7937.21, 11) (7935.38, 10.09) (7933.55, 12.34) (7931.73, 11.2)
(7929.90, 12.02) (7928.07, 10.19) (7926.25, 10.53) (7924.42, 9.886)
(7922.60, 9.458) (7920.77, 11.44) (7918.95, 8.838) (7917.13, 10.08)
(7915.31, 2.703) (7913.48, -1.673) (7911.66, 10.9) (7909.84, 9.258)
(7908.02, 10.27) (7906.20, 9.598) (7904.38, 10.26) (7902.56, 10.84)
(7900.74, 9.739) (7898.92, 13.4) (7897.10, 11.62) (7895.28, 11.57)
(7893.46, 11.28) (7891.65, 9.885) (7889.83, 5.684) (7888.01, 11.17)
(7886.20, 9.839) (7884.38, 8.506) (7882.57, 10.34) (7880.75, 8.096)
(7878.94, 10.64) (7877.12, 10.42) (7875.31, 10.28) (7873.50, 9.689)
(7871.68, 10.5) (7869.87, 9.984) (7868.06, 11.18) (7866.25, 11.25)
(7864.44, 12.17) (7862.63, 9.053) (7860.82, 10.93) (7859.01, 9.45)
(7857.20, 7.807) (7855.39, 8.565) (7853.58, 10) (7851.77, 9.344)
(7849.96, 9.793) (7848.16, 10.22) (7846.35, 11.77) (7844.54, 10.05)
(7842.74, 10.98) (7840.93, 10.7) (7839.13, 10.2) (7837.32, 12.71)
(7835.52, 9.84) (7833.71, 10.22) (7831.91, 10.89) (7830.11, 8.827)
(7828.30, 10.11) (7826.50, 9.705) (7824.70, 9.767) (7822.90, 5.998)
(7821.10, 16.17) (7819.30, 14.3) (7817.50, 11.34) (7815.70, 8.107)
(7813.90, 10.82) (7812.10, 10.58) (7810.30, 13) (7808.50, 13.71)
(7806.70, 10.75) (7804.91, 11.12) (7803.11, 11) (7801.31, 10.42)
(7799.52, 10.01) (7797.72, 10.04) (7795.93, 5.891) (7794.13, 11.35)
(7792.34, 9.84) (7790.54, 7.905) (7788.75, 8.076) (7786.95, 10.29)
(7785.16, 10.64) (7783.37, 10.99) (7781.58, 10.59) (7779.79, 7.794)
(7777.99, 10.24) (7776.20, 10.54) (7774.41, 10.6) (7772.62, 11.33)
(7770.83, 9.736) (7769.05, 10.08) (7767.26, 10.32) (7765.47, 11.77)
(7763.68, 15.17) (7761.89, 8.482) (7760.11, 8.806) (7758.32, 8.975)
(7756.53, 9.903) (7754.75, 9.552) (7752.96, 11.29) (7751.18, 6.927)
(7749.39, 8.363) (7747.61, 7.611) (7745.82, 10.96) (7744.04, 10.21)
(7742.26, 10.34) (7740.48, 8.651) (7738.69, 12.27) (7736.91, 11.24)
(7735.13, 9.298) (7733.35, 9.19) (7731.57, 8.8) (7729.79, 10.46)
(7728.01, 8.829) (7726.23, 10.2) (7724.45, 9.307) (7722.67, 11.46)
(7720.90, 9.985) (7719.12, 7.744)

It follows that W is 3.93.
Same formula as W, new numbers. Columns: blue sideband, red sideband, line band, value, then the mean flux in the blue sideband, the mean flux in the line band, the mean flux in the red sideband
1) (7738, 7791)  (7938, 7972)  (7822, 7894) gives 4.0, 9.95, 9.94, 11.1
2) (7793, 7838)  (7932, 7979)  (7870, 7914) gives 4.8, 10.7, 9.78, 11.2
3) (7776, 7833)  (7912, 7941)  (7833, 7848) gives -1.1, 10.3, 10.8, 9.28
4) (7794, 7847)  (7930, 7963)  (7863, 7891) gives 2.1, 10.7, 9.96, 10.9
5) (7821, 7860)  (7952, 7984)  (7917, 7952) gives 1.8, 10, 10.5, 11.4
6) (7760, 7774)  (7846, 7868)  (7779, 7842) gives 0.2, 10.8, 10.4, 10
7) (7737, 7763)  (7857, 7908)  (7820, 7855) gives -1.4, 9.55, 10.4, 10.2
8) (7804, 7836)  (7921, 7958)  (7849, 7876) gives 2.0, 10.9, 10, 10.7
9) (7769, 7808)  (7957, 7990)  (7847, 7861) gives 1.4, 10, 9.48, 11.6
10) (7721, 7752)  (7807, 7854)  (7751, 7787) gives -0.8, 9.67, 10.3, 10.7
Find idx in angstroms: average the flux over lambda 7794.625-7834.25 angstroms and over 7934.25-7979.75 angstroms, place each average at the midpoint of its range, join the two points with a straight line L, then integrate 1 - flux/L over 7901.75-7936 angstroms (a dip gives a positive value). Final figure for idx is 5.2 angstroms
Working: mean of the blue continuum 10.6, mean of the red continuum 11.2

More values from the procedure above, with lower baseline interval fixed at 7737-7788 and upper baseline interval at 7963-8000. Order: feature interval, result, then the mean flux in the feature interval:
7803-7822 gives -2.79 angstroms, 11.9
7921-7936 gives 0.48 angstroms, 10.8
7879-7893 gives 2.08 angstroms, 9.24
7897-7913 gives 1.01 angstroms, 10.3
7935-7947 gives 1.04 angstroms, 10.2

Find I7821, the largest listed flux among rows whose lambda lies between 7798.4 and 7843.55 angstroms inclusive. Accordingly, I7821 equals 16.17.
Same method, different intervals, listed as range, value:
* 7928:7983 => 13.39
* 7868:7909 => 13.4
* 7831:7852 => 12.71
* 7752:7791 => 15.17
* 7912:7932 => 12.02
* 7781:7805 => 11.35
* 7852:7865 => 12.17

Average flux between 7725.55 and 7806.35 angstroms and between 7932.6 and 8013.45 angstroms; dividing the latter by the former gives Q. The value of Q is 1.14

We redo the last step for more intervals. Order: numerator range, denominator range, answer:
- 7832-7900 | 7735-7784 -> 1.02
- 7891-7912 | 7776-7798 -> 1.13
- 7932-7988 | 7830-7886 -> 1.10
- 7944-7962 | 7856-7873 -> 1.09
